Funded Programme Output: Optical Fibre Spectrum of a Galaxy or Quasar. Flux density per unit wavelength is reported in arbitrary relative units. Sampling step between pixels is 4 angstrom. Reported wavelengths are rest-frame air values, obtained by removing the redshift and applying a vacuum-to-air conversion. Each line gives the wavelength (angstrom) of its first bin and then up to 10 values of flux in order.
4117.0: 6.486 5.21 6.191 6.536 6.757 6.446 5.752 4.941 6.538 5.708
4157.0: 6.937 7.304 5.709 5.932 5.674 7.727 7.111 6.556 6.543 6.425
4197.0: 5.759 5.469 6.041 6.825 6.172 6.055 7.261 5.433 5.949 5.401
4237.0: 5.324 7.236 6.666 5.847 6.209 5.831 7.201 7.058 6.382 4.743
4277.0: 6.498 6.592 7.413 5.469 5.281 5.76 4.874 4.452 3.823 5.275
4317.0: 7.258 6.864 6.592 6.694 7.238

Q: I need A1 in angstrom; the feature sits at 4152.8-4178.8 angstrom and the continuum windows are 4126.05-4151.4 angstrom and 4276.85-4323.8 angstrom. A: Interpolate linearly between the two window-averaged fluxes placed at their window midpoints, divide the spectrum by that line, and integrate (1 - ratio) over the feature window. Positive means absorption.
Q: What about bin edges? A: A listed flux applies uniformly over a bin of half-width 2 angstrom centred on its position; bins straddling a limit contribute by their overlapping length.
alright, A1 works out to -1.60 angstrom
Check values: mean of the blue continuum 6.16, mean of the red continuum 5.78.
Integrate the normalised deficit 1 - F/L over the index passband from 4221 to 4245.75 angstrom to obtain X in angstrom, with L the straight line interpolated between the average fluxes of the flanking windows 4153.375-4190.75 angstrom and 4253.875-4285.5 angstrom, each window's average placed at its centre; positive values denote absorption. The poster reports 1.53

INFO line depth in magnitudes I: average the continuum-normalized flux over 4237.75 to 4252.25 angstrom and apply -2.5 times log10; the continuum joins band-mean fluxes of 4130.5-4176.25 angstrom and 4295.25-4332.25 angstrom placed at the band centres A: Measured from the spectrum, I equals -0.084 mag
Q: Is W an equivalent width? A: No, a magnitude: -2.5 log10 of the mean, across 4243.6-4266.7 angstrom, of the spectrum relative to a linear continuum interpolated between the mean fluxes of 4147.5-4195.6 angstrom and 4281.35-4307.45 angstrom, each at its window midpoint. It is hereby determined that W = -0.10 mag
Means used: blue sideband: 6.5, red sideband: 5.58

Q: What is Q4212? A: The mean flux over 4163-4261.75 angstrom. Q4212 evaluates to 6.24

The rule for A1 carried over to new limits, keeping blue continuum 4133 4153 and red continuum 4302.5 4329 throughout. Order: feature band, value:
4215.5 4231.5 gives -0.7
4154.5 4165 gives -1.4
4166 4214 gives -3.4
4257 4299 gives -2.9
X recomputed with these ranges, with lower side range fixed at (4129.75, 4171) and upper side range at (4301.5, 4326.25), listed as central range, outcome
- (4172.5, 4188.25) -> -1.93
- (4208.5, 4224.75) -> -1.23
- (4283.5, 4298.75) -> -0.59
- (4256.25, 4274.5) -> -1.59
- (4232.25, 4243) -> -0.28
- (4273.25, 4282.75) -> -0.75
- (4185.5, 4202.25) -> -0.17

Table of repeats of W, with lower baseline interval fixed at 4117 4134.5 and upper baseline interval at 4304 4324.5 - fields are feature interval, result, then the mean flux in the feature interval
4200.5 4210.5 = -0.04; 6.17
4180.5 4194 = -0.10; 6.63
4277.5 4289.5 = -0.15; 6.62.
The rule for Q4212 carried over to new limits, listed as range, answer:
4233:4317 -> 5.92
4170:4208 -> 6.37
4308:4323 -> 5.94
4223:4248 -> 6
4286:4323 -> 5.5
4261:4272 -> 6.63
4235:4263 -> 6.33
